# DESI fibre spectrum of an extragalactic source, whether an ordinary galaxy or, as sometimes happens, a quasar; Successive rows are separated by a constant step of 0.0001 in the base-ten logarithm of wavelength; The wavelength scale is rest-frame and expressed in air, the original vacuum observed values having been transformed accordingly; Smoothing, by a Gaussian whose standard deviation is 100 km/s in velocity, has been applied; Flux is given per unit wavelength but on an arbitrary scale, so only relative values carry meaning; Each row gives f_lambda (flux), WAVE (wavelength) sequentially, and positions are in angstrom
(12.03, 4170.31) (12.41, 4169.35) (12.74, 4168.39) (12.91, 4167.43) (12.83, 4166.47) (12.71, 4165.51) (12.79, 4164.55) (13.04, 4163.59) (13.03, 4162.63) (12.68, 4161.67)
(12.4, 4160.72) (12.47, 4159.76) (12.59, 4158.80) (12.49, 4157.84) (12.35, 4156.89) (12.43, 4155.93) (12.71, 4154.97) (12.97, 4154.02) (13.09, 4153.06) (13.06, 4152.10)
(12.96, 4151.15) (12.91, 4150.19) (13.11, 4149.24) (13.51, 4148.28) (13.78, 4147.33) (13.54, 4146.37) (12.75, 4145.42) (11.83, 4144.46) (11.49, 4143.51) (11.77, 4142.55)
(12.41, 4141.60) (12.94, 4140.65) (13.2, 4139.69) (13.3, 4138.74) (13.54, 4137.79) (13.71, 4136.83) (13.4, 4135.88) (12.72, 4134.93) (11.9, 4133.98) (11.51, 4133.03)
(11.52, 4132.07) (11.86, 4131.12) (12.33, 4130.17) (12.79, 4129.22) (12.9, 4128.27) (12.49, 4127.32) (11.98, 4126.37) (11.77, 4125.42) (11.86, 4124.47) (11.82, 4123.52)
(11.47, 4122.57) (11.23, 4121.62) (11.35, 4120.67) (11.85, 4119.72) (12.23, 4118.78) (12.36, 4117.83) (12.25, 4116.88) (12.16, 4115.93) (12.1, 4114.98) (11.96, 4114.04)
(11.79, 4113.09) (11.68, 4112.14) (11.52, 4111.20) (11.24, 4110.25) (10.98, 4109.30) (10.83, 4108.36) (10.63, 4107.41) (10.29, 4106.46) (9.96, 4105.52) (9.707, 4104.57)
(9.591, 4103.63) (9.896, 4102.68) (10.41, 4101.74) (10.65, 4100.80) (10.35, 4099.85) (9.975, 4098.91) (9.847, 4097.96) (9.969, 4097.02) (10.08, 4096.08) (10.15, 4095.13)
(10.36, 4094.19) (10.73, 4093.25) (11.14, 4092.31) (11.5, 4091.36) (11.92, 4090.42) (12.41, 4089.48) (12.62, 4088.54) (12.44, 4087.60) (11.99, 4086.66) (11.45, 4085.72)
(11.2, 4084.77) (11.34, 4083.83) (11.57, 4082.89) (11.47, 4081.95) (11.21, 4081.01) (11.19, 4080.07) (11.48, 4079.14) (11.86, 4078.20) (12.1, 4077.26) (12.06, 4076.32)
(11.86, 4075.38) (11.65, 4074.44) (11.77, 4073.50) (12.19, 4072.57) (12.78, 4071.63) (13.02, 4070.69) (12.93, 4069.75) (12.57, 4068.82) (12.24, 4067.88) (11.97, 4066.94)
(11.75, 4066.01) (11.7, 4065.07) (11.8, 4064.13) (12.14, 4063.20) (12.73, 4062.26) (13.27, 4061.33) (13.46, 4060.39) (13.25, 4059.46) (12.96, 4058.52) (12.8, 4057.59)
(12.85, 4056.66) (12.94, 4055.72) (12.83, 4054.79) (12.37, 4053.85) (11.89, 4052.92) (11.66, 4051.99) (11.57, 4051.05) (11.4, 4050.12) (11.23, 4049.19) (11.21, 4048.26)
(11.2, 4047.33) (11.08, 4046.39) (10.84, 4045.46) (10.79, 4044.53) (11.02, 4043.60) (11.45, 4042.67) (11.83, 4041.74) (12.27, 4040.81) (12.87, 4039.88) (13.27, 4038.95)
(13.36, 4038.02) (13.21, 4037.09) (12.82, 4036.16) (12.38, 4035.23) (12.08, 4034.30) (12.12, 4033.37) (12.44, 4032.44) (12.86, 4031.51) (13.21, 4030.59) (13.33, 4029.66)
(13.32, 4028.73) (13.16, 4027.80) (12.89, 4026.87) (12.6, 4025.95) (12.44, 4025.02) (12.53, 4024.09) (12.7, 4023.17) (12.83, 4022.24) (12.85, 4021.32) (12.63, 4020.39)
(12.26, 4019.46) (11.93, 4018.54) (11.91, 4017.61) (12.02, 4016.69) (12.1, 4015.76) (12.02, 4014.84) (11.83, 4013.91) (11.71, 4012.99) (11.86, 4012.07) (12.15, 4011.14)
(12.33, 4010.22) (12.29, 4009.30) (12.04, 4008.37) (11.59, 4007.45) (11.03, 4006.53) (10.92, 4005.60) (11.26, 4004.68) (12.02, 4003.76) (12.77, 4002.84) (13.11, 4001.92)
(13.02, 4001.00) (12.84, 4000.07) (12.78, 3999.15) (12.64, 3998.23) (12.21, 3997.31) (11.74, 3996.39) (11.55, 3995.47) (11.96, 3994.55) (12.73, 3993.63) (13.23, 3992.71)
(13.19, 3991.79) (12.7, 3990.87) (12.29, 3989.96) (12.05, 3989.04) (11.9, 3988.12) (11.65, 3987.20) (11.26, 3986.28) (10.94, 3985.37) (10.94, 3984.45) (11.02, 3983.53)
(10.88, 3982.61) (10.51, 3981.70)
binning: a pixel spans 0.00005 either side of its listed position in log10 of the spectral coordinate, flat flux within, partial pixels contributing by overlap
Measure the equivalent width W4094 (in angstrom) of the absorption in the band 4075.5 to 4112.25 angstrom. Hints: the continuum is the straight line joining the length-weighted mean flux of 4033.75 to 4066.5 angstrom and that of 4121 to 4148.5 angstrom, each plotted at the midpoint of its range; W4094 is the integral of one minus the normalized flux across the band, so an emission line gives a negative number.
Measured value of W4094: 3.86 angstrom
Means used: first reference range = 12.2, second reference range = 12.4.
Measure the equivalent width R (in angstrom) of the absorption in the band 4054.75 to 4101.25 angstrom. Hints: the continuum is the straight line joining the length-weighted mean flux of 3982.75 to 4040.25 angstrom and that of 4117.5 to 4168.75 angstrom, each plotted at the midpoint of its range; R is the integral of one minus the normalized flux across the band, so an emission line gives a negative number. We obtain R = 2.3 angstrom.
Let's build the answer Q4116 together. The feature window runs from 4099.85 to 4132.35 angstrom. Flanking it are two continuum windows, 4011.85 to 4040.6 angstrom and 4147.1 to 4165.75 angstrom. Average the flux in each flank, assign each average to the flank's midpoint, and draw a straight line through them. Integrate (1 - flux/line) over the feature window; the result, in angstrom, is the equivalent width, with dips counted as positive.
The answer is 3.4 angstrom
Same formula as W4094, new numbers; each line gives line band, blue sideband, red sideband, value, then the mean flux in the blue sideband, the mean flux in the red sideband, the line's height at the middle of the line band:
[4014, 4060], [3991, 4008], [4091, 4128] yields -1.8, 12.3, 11.1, 11.9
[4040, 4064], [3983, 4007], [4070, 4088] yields -0.3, 12.1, 11.8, 11.9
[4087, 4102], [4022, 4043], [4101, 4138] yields 1.3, 12.7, 11.7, 12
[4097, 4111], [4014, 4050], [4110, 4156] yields 2.3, 12.3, 12.4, 12.4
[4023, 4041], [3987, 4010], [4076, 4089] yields -1.2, 12.2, 11.7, 12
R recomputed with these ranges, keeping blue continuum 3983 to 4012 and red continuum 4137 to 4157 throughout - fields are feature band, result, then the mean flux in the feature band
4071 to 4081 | 0.5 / 11.9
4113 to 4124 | 0.7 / 11.9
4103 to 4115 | 1.7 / 10.9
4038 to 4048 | 0.5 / 11.7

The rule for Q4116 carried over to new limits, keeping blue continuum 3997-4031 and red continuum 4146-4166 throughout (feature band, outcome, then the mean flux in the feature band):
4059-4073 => 0.03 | 12.5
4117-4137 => 1.02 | 12.1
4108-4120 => 0.90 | 11.8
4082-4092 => 0.64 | 11.8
